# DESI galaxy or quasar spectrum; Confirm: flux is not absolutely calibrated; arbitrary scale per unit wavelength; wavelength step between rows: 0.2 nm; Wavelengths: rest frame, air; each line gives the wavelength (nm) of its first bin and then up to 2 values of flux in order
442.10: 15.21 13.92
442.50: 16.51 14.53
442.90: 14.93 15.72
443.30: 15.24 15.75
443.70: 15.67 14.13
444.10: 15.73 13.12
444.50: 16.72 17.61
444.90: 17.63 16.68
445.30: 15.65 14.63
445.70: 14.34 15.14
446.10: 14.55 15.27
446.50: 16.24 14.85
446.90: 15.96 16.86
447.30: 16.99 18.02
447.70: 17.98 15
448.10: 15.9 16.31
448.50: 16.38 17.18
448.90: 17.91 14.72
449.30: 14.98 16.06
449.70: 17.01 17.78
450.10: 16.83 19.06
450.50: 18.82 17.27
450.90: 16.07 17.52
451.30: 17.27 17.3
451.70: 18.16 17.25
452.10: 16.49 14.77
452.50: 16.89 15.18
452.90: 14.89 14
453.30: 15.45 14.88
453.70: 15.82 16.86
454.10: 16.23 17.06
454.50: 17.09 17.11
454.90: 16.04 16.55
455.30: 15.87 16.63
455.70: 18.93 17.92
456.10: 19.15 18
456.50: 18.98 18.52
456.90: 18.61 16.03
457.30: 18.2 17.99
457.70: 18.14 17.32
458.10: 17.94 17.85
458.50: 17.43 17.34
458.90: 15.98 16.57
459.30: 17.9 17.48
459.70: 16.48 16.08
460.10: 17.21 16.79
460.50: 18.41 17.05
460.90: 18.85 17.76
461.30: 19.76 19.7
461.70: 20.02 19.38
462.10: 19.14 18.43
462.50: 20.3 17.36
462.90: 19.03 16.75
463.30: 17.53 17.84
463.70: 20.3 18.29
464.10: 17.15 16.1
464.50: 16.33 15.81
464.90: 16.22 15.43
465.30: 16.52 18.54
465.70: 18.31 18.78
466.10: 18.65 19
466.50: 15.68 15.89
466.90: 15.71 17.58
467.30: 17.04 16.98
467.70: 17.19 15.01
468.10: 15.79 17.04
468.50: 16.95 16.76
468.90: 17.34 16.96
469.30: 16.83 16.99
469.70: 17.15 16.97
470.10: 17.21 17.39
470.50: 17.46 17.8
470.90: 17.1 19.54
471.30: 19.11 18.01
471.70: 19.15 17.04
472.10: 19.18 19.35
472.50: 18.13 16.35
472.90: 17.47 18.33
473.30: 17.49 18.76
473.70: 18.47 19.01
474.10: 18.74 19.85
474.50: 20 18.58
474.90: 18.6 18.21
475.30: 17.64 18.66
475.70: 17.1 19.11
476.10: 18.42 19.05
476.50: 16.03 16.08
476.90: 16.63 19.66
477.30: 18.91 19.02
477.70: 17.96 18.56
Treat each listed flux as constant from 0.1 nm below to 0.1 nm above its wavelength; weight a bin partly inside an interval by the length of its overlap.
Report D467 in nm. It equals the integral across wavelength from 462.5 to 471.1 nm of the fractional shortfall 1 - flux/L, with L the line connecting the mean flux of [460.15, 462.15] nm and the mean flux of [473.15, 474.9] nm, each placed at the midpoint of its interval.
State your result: 0.688 nm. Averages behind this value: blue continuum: 18.6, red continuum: 18.8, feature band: 17.2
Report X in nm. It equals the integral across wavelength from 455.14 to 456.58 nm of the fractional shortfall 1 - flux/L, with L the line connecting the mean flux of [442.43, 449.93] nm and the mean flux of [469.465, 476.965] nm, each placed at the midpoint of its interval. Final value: -0.100 nm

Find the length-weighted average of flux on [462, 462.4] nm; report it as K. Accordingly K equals 18.8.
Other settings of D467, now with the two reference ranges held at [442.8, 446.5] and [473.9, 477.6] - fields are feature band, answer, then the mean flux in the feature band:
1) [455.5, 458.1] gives -0.230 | 18.1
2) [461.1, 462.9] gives -0.218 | 19.2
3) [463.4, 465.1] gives 0.015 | 17.1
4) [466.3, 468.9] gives 0.150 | 16.6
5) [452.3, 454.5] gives 0.075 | 15.7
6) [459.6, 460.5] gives 0.004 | 16.8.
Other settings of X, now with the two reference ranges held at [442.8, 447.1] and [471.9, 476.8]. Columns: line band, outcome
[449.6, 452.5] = -0.21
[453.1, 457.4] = -0.15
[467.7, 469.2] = 0.09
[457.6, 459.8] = -0.07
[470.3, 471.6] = -0.01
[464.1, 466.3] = 0.03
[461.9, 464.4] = -0.15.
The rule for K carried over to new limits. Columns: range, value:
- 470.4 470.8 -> 17.6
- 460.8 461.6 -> 19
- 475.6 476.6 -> 17.9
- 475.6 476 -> 18.1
